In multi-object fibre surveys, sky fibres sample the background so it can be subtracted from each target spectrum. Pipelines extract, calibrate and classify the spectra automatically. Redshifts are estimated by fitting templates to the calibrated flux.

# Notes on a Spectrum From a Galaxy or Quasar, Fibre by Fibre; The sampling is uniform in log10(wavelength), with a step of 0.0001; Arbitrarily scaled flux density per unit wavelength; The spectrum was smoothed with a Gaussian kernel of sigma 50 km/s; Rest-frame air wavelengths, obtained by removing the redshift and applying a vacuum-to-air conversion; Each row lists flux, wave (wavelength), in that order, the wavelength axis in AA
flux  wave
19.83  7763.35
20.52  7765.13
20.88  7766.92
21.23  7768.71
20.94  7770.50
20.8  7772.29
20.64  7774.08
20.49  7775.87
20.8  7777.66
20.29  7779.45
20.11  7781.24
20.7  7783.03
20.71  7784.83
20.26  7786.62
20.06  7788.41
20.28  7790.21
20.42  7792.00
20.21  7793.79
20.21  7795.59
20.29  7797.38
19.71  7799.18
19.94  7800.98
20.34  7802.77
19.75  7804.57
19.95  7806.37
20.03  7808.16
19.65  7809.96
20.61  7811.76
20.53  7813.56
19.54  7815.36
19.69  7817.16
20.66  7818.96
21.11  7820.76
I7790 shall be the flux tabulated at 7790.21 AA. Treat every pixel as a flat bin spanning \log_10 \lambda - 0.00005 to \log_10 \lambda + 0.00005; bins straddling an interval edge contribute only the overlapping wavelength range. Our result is 20.28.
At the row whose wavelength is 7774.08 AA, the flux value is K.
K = 20.64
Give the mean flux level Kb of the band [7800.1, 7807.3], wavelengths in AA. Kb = 20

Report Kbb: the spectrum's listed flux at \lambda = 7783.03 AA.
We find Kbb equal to 20.7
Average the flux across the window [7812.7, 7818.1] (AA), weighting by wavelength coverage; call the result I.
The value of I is 19.9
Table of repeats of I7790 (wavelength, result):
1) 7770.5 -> 20.94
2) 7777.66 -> 20.8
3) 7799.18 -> 19.71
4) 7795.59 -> 20.21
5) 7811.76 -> 20.61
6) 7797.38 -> 20.29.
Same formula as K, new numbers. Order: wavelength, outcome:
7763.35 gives 19.83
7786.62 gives 20.26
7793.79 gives 20.21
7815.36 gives 19.54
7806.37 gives 19.95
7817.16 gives 19.69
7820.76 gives 21.11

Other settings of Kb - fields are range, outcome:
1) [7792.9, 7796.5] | 20.2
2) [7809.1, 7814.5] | 20.3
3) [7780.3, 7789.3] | 20.4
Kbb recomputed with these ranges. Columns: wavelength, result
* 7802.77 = 20.34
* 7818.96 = 20.66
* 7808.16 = 20.03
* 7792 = 20.42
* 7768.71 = 21.23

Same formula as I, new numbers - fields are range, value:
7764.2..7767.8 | 20.7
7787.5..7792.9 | 20.3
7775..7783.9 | 20.5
